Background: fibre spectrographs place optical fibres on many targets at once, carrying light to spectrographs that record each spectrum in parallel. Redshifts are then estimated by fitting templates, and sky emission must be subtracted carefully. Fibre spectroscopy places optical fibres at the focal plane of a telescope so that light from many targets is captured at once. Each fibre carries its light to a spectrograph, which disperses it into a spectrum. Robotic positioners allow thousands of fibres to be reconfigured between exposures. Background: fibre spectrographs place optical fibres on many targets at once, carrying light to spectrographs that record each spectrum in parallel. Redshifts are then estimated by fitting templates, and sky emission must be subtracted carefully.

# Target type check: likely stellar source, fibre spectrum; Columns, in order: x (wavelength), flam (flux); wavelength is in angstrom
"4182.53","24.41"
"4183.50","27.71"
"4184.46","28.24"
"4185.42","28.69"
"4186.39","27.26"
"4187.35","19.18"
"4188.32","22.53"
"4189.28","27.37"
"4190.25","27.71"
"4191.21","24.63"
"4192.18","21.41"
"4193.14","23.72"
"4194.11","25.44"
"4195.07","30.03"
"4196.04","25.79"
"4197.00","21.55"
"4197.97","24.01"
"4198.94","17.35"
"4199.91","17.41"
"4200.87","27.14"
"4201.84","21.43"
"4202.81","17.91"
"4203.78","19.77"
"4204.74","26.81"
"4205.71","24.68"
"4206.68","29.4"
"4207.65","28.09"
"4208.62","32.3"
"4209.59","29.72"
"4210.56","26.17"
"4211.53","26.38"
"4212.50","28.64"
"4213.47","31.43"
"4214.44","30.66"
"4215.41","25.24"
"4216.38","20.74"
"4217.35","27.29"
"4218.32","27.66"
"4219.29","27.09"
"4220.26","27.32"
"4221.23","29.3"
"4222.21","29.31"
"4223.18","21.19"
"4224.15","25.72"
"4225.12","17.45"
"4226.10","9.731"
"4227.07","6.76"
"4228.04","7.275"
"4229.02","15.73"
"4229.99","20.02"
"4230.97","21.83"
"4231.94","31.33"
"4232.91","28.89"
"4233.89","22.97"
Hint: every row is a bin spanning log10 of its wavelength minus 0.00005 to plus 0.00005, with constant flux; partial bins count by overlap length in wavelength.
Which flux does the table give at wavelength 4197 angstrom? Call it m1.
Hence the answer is 21.55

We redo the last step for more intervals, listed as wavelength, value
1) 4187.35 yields 19.18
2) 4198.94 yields 17.35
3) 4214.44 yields 30.66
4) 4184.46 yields 28.24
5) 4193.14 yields 23.72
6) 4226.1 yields 9.731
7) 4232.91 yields 28.89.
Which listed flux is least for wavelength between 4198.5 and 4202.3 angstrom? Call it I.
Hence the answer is 17.35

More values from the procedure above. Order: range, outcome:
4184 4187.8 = 19.18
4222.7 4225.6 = 17.45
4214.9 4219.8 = 20.74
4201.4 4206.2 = 17.91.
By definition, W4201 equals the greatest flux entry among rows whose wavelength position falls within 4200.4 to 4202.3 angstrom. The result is 27.14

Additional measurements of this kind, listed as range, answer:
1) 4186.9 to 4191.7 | 27.71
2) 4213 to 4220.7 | 31.43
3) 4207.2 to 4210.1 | 32.3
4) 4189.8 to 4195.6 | 30.03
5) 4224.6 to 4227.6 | 17.45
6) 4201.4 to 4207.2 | 29.4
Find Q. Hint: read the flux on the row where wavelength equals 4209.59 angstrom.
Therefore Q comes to 29.72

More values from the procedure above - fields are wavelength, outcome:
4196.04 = 25.79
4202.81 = 17.91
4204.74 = 26.81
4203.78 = 19.77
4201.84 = 21.43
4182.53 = 24.41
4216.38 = 20.74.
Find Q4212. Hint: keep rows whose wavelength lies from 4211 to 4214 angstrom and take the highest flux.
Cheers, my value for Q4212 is 31.43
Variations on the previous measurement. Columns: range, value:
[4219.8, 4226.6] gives 29.31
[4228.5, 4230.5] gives 20.02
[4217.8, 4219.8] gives 27.66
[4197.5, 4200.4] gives 24.01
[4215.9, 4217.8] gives 27.29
